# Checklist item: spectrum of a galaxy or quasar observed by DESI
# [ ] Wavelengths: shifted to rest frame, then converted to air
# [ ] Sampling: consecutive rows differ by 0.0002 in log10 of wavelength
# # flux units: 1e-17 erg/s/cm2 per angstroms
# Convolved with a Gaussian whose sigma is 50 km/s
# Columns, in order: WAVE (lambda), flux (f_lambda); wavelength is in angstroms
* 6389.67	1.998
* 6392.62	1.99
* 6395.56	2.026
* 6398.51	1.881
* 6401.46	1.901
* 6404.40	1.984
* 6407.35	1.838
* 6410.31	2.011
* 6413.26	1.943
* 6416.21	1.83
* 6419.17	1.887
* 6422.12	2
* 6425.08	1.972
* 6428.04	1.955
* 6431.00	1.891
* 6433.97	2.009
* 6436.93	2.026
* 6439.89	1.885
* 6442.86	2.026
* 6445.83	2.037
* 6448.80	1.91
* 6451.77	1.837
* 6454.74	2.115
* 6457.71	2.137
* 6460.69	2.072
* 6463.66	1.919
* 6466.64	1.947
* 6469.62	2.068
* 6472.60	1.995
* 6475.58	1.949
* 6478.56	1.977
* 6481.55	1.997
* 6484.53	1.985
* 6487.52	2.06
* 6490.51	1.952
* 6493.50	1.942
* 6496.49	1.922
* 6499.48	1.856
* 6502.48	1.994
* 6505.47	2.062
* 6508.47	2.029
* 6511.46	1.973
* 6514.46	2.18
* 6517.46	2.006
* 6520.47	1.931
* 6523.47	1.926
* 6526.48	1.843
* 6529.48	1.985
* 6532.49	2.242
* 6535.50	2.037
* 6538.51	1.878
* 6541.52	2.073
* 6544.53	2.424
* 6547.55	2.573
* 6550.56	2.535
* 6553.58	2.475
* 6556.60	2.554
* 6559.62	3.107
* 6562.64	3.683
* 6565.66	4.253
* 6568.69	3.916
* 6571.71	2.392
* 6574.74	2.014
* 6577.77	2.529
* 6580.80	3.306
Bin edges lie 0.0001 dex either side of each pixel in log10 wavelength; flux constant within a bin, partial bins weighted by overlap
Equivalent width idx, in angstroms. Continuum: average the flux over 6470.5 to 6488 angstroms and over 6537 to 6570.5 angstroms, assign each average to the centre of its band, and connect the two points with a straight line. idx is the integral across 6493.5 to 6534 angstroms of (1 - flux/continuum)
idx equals 6.7 angstroms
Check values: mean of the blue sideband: 1.99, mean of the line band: 1.99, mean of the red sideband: 2.86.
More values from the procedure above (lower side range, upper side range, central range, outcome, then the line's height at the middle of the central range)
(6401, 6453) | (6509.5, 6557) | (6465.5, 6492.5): 0.7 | 2.05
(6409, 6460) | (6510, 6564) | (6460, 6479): 0.9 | 2.08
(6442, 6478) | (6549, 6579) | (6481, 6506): 3.6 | 2.31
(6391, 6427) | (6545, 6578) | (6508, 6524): 3.7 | 2.62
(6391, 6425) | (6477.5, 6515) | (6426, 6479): -0.6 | 1.96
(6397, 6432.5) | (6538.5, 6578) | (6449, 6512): 8.8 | 2.32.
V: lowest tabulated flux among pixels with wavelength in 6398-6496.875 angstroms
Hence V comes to 1.83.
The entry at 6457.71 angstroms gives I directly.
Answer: 2.137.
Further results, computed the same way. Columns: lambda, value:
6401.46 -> 1.901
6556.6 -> 2.554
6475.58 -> 1.949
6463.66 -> 1.919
